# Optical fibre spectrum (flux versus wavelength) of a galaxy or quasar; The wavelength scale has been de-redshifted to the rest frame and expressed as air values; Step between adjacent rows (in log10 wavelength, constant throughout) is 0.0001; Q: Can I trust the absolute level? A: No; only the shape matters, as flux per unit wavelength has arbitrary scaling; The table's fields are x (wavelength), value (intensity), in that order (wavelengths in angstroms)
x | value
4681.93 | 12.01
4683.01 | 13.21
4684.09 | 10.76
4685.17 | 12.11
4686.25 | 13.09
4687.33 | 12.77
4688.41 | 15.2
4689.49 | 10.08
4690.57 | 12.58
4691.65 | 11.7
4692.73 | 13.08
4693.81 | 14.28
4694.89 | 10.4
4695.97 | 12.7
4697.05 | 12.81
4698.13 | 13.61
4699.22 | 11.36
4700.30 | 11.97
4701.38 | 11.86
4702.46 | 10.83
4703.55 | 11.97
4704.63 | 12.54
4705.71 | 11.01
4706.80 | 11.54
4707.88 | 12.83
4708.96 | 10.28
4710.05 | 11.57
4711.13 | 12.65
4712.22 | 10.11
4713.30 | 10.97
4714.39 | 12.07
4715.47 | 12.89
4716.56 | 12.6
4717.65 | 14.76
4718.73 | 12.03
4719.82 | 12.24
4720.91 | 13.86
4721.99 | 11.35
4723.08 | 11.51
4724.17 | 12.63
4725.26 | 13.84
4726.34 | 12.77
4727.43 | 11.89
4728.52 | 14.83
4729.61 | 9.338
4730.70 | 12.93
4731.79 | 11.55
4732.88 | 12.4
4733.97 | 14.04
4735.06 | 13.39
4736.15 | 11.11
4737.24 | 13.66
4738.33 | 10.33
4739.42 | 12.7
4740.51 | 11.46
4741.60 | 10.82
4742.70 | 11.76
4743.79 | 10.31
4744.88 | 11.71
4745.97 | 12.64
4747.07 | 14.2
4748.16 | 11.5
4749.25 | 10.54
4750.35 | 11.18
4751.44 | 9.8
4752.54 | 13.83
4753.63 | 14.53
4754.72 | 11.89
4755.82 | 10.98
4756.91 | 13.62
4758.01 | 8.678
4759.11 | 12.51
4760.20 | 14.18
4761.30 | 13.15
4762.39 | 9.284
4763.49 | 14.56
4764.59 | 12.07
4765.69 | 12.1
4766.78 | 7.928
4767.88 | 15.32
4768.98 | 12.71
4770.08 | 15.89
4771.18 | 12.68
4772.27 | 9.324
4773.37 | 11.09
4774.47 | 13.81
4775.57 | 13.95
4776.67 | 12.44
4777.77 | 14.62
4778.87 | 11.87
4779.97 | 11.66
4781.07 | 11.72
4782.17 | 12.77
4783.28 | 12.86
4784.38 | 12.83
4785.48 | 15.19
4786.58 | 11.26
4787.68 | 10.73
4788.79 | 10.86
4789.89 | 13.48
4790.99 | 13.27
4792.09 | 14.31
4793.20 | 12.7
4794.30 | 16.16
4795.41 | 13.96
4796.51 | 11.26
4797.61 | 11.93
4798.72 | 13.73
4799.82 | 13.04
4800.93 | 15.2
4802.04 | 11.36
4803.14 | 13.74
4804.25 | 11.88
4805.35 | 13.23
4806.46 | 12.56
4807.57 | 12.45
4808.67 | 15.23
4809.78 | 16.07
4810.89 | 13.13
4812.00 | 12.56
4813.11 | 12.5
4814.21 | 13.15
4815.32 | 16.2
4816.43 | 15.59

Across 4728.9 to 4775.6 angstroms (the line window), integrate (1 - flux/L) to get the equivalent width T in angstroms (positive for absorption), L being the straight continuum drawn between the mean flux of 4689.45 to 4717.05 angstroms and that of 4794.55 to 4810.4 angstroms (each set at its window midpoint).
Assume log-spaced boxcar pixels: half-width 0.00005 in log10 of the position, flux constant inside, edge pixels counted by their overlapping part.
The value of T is 1.9 angstroms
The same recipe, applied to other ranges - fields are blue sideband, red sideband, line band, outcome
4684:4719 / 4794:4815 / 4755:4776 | 1.0 angstroms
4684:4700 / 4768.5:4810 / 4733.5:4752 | 1.3 angstroms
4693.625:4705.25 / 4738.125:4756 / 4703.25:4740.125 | -0.8 angstroms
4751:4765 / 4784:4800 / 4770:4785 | 0.1 angstroms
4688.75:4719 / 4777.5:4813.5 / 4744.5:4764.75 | 0.7 angstroms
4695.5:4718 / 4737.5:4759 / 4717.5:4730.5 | -0.7 angstroms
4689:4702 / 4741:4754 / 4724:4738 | -0.7 angstroms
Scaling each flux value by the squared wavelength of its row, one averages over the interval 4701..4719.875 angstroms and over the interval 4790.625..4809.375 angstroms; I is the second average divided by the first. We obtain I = 1.16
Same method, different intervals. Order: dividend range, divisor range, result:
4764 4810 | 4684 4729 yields 1.08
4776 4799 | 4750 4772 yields 1.05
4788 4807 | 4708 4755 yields 1.10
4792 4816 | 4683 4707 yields 1.15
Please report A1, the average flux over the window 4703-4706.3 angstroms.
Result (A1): 11.8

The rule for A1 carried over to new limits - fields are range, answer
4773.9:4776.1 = 13.8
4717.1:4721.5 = 13.2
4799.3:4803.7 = 13.3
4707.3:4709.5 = 11.6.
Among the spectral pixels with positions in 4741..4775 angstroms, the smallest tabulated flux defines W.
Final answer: 7.928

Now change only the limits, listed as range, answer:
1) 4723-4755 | 9.338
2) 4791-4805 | 11.26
